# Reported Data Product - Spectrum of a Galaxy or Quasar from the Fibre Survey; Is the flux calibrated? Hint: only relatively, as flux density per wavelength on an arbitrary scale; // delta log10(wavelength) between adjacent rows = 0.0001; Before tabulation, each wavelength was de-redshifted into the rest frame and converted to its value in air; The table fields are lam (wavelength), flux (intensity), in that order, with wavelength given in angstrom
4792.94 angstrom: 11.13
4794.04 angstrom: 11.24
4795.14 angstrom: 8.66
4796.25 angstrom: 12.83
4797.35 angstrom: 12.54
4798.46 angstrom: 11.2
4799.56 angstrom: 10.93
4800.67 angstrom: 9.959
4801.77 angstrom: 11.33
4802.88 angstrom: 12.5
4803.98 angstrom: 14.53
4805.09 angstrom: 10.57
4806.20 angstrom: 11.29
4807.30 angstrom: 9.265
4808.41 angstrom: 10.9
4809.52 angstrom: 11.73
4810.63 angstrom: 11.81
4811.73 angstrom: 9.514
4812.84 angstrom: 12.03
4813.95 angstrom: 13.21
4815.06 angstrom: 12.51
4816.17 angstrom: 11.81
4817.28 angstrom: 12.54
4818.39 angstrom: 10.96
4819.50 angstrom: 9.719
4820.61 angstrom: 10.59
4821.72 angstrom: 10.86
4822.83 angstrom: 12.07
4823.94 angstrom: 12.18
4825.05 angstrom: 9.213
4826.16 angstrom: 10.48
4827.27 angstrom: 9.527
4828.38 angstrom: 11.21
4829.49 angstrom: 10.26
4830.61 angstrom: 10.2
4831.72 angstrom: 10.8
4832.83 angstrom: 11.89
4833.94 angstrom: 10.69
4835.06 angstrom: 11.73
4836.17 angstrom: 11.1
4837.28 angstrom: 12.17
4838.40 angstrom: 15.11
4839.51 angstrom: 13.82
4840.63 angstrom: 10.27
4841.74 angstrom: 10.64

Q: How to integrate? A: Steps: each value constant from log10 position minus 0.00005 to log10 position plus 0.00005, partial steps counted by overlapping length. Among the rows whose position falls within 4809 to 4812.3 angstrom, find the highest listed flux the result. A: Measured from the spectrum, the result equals 11.81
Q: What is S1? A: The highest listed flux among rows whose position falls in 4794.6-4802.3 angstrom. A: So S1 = 12.83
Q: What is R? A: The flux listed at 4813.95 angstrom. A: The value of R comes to 13.21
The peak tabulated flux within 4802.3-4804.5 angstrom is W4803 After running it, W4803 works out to 14.53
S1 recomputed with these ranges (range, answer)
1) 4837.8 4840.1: 15.11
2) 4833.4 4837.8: 12.17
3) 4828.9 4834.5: 11.89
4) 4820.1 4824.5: 12.18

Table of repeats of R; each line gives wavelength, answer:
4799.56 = 10.93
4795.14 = 8.66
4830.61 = 10.2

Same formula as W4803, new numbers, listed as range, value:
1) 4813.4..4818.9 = 13.21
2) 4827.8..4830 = 11.21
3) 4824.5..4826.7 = 10.48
